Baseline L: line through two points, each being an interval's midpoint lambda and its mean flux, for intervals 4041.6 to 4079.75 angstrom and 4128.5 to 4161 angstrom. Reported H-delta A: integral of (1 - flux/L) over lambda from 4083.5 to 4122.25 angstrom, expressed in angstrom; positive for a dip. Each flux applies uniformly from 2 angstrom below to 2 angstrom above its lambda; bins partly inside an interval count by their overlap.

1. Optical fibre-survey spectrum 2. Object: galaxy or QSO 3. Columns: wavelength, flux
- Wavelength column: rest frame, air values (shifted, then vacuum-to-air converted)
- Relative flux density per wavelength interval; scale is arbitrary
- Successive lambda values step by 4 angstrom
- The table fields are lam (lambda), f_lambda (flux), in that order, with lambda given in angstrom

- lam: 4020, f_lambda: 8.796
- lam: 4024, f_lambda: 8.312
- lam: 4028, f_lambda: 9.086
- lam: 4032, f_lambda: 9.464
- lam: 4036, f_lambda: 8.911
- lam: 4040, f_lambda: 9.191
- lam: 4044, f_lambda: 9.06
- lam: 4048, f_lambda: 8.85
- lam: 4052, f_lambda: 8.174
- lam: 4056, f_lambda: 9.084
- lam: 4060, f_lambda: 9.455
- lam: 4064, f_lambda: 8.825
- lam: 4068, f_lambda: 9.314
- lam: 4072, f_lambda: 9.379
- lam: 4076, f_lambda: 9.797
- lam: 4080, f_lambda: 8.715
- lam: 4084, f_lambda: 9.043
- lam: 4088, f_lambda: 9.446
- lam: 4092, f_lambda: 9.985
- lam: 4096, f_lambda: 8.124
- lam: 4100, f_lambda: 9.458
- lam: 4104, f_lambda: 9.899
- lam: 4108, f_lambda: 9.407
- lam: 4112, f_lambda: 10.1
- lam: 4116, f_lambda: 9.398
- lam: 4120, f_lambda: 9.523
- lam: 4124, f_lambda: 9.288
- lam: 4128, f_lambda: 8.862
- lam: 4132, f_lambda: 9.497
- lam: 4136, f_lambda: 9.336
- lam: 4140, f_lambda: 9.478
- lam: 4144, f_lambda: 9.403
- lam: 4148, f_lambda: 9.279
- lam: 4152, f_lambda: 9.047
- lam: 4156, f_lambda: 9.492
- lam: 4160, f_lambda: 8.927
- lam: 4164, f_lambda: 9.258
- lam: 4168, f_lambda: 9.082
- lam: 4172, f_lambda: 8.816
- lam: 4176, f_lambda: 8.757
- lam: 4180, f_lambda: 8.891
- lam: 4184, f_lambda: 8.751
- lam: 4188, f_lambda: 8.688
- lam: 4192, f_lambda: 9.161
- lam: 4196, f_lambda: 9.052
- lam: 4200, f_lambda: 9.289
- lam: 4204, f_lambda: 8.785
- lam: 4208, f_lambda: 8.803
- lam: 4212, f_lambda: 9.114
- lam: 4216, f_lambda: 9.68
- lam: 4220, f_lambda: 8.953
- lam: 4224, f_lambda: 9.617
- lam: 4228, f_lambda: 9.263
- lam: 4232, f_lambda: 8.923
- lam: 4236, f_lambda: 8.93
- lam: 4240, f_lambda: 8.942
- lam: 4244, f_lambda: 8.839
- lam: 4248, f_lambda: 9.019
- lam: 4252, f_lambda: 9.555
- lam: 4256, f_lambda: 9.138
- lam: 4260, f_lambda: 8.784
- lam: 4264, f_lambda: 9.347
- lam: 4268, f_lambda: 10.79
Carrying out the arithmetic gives -1.09 angstrom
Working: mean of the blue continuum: 9.09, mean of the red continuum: 9.3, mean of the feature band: 9.45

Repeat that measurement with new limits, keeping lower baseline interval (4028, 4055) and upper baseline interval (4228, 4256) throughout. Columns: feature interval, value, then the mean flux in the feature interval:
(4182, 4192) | 0.2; 8.81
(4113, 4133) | -0.8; 9.34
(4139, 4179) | -0.5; 9.14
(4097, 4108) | -0.6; 9.49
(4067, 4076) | -0.5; 9.45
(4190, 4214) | 0.0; 9.03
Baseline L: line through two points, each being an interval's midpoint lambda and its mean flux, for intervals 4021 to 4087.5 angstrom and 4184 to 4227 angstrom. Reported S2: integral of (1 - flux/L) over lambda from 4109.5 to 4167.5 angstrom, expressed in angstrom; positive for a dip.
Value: -1.7 angstrom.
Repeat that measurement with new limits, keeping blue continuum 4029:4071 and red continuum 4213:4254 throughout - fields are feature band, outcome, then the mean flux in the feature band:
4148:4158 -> -0.2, 9.27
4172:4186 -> 0.5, 8.8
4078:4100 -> -0.1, 9.1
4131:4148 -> -0.6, 9.41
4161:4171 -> 0.0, 9.11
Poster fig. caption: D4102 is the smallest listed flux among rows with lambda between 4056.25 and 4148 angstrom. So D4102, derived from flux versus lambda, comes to 8.124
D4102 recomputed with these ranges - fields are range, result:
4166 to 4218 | 8.688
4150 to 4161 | 8.927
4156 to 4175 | 8.816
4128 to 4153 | 8.862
